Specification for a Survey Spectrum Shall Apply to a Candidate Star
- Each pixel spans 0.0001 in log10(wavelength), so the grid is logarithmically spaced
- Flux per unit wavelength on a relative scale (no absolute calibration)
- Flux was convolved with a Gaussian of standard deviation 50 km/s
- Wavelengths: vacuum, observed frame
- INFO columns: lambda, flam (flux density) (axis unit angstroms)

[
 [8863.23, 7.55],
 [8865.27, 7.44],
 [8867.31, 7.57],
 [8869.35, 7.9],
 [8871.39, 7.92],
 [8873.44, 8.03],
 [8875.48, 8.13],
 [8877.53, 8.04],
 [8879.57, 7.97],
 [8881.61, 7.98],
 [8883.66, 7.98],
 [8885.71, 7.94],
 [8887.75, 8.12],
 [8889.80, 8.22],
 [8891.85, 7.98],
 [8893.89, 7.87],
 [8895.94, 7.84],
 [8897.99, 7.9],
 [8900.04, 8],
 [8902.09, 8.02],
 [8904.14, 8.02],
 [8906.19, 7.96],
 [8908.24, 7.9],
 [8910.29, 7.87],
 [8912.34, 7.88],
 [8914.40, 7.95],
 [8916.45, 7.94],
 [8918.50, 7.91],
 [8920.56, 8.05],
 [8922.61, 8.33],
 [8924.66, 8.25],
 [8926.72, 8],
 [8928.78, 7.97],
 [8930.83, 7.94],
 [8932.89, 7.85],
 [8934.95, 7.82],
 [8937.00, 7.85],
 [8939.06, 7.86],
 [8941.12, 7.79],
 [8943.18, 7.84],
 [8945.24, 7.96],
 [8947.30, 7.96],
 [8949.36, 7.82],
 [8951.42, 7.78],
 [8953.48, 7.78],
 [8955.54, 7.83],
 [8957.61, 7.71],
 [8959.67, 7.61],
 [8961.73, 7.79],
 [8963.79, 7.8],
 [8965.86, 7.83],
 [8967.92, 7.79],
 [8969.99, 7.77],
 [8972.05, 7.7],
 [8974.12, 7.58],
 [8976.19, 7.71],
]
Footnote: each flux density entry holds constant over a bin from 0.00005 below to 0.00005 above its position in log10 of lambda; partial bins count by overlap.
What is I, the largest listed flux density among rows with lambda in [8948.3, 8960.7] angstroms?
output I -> 7.83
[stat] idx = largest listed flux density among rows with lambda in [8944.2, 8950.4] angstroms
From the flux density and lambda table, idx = 7.96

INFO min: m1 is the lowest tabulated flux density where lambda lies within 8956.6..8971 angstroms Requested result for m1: 7.61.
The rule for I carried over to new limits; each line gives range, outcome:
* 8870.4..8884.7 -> 8.13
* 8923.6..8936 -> 8.25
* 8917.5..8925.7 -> 8.33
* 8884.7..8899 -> 8.22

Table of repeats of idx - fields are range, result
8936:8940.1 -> 7.86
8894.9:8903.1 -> 8.02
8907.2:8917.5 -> 7.95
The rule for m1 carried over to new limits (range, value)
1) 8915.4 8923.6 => 7.91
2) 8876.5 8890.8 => 7.94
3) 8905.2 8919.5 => 7.87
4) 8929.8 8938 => 7.82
